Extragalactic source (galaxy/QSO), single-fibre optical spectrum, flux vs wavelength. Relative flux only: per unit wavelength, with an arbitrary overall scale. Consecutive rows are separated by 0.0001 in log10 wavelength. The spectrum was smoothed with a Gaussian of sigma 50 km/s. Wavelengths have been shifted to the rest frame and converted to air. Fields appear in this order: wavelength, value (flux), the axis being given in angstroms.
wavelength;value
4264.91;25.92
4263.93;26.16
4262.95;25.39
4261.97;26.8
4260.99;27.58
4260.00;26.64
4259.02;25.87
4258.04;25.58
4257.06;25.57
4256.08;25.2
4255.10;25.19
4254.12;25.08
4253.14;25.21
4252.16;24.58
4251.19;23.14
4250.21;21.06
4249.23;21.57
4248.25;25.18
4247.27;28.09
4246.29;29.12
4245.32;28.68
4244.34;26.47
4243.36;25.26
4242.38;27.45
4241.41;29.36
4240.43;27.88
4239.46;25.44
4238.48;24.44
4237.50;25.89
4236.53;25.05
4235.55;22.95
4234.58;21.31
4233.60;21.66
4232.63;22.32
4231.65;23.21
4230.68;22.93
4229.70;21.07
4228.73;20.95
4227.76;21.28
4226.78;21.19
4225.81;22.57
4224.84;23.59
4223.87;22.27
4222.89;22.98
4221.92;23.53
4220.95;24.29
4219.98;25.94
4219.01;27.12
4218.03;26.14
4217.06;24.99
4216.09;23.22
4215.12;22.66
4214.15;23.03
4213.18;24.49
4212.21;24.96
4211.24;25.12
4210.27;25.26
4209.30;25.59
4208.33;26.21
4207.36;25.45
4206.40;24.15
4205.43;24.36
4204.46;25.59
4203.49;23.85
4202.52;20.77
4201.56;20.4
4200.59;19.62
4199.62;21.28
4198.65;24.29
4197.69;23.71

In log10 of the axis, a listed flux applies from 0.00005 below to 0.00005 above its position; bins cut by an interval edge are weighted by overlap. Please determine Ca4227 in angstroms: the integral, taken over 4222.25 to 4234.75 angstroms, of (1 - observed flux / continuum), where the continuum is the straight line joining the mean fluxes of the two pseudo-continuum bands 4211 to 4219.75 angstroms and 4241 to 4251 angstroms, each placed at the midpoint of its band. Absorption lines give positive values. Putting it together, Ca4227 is 1.5 angstroms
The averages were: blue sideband 24.7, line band 22.1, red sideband 26.1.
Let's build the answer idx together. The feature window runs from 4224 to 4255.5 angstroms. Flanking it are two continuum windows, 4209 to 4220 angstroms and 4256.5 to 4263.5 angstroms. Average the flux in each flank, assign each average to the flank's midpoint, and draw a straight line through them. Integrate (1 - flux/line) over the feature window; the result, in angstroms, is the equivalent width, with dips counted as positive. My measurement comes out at 1.5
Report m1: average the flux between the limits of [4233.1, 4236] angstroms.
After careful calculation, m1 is 22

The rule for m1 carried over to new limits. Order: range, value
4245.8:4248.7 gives 27.5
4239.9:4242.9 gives 28.2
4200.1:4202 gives 19.9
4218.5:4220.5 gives 26.4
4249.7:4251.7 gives 22.2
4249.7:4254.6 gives 23.8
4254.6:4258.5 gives 25.4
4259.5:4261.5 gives 27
